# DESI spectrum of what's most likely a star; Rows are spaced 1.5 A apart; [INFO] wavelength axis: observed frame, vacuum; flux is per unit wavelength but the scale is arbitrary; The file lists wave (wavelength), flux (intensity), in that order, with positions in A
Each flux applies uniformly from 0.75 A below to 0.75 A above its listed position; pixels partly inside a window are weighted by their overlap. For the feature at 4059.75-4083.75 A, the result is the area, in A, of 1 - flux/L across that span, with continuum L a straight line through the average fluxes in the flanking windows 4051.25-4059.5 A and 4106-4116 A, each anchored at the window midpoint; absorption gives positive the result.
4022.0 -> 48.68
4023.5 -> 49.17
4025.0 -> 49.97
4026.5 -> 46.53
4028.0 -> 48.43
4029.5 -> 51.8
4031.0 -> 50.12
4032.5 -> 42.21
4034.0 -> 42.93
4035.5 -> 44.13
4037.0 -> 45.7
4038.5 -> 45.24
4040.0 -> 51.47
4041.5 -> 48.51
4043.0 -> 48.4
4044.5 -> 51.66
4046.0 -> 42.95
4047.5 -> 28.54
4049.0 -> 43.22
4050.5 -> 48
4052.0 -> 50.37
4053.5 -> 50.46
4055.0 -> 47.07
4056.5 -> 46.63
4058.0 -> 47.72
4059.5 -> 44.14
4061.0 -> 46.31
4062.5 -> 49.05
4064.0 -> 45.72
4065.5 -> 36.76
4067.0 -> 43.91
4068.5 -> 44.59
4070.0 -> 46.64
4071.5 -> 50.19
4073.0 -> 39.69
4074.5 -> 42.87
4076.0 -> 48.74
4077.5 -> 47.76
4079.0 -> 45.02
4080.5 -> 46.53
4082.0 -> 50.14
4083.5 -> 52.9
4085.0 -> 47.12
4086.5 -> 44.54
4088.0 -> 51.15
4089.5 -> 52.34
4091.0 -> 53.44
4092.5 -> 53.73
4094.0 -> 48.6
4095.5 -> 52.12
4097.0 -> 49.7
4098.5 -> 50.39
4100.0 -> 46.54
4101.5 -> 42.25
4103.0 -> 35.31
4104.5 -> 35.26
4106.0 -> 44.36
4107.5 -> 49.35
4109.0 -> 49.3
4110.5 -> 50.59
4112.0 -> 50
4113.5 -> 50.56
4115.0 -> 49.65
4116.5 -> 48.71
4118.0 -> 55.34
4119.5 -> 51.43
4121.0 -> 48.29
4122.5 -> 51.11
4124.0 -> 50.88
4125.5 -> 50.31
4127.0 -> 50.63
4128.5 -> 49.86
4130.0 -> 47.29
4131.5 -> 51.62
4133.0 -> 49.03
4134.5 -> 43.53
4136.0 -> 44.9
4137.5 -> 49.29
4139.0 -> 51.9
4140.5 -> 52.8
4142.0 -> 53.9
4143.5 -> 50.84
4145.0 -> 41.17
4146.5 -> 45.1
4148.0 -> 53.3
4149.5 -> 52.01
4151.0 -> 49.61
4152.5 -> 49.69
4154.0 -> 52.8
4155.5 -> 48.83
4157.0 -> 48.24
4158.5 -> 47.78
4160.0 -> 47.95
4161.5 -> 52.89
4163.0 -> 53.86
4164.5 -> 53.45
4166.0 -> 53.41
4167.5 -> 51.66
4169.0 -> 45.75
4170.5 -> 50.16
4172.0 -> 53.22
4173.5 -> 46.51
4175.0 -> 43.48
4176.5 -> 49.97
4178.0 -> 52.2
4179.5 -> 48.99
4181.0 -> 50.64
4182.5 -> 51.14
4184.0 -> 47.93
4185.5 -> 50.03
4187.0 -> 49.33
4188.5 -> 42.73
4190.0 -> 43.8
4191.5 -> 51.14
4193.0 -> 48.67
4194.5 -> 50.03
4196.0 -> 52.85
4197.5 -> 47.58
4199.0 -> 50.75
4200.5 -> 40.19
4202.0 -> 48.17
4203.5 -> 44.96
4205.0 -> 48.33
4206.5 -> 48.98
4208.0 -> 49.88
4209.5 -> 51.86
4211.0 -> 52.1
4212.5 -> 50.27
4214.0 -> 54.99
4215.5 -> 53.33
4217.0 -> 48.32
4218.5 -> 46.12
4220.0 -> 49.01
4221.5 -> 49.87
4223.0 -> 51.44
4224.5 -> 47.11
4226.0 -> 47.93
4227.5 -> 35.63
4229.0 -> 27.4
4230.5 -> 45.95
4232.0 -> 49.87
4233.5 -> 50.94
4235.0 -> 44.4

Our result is 1.29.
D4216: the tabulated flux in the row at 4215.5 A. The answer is 53.33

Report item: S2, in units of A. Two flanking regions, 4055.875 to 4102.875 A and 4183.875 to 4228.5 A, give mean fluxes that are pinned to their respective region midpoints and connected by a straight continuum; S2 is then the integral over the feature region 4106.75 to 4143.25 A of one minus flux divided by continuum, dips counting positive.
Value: -1.9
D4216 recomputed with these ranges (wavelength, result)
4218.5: 46.12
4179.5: 48.99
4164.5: 53.45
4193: 48.67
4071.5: 50.19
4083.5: 52.9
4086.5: 44.54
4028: 48.43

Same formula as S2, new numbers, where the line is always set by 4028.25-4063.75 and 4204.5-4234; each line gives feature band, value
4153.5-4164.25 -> -0.69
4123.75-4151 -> -1.23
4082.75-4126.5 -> -1.77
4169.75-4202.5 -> -0.67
